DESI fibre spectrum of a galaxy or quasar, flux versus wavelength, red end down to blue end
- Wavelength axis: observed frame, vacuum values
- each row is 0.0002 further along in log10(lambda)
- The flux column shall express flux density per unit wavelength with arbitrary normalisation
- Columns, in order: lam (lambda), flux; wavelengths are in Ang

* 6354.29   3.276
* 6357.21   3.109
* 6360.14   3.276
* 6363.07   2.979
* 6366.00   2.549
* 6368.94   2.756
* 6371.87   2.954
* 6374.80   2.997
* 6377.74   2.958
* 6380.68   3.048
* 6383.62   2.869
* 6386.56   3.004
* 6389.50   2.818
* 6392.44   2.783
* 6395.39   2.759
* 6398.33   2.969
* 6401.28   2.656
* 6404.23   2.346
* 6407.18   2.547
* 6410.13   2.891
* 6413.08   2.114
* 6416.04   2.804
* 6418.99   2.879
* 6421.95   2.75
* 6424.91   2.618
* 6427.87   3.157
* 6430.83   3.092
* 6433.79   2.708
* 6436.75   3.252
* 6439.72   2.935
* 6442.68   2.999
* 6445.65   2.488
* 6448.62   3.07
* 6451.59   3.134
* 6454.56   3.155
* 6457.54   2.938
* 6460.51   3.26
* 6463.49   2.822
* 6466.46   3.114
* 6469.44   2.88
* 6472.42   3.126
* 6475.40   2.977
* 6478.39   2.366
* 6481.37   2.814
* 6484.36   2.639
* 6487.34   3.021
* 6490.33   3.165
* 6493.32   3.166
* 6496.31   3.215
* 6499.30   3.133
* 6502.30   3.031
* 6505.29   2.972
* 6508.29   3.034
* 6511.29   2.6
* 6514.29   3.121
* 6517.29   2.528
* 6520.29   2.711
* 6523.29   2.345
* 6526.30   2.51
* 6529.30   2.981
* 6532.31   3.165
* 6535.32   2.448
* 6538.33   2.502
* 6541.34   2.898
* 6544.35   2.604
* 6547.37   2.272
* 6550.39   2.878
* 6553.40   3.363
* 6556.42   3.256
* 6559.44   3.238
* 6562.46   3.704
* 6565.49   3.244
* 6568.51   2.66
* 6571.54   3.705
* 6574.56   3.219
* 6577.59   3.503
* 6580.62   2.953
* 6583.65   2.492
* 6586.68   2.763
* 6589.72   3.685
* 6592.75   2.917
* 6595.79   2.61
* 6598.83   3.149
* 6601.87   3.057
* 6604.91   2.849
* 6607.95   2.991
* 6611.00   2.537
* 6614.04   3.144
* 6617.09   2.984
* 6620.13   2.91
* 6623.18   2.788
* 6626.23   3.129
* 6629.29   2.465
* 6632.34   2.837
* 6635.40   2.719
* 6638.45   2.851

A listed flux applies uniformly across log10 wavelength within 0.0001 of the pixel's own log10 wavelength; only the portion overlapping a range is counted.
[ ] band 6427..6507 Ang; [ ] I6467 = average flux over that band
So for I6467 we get 2.99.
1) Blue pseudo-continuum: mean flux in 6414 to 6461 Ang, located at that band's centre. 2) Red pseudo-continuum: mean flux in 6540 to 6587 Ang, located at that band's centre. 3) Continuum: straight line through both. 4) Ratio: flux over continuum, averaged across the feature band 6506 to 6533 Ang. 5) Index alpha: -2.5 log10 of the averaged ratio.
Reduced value 0.091 mag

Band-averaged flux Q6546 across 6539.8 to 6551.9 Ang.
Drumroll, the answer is 2.66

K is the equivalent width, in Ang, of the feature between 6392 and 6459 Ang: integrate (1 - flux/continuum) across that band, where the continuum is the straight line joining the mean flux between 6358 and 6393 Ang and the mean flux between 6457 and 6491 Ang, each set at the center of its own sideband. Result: 2.1 Ang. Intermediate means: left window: 2.92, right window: 2.92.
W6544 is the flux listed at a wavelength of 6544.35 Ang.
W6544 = 2.604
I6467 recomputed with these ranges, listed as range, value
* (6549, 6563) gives 3.26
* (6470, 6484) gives 2.81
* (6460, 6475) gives 3.02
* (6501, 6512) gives 2.93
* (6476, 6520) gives 2.91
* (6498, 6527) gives 2.8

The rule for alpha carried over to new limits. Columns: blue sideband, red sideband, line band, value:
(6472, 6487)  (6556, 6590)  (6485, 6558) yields 0.032 mag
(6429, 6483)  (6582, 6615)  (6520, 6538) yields 0.100 mag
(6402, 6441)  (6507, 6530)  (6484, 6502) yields -0.131 mag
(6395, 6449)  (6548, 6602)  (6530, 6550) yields 0.141 mag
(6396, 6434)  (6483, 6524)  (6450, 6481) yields -0.050 mag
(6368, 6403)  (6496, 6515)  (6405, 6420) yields 0.110 mag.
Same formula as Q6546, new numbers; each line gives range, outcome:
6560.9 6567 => 3.47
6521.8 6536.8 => 2.69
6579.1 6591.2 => 2.97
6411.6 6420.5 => 2.6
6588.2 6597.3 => 3.07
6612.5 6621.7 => 3.01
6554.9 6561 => 3.25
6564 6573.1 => 3.21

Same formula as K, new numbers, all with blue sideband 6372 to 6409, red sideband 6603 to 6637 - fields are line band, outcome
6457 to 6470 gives -0.9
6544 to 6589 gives -3.7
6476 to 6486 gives 0.7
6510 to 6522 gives 0.4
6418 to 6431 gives -0.3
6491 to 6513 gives -1.5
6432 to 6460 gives -1.5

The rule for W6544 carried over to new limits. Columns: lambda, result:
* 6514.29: 3.121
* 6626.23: 3.129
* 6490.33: 3.165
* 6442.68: 2.999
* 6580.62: 2.953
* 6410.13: 2.891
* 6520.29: 2.711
